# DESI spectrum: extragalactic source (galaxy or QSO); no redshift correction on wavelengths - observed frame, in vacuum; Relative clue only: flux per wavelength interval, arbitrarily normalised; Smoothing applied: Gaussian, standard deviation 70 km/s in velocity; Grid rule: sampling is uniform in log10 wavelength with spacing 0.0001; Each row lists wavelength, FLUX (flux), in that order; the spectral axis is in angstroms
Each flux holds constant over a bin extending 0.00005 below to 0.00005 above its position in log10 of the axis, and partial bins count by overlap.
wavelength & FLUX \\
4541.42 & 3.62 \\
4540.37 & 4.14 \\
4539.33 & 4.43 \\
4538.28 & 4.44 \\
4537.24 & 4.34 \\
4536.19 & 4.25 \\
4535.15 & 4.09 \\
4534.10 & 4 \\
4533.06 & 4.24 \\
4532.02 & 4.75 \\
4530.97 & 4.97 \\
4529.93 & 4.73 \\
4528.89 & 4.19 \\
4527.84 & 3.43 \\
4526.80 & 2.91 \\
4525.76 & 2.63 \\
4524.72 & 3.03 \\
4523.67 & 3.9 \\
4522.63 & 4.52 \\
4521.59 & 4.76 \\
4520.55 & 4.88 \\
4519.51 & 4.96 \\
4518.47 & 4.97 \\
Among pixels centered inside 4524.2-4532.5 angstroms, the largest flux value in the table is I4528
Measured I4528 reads 4.97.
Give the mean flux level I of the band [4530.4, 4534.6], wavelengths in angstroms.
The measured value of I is 4.5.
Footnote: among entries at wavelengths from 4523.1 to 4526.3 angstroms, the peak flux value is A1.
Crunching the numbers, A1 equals 3.9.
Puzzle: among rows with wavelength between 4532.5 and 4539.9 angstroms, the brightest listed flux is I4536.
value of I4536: 4.44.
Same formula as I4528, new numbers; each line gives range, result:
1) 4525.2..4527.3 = 2.91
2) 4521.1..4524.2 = 4.76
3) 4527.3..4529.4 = 4.19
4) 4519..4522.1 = 4.96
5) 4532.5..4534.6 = 4.24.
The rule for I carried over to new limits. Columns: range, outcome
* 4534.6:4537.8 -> 4.23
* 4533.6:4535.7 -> 4.05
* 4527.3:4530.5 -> 4.12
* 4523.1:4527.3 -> 3.13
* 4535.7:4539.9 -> 4.36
